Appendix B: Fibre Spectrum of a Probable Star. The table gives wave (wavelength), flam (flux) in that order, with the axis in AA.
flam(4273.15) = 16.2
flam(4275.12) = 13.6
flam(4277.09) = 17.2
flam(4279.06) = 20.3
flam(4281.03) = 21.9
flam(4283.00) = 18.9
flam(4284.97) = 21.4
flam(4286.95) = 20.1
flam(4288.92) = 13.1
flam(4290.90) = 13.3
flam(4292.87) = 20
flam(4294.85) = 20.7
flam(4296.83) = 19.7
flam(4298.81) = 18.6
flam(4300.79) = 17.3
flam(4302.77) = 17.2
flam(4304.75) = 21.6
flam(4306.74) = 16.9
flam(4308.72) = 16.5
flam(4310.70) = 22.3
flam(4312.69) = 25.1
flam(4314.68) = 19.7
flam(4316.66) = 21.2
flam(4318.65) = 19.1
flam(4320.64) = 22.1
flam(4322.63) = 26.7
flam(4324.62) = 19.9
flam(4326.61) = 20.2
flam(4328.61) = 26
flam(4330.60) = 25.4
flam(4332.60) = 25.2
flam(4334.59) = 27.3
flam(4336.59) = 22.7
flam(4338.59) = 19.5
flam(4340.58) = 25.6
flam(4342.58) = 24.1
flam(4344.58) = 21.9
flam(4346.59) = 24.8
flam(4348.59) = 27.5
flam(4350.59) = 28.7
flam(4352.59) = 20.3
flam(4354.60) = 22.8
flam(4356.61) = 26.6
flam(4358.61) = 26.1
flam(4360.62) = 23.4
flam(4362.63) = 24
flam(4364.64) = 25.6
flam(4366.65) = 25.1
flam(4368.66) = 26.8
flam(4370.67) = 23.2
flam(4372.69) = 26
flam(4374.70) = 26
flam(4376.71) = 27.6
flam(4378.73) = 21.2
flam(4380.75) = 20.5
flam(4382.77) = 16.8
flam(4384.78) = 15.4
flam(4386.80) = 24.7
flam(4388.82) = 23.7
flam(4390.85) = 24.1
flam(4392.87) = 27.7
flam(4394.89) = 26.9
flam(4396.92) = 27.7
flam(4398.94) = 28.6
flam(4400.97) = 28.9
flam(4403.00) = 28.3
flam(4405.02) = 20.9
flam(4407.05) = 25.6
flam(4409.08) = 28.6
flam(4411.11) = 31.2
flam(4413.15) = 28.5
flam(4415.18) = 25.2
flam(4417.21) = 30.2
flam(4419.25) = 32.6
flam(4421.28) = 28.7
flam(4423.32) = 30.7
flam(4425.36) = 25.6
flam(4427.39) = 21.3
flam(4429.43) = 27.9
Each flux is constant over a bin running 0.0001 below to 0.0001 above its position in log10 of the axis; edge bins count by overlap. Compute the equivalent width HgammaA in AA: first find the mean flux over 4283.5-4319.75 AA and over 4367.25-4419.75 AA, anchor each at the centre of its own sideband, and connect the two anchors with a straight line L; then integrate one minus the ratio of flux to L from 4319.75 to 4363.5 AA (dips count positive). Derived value -4.4 AA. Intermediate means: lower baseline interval 19.1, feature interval 24.1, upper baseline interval 25.6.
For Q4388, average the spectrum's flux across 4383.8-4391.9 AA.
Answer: 22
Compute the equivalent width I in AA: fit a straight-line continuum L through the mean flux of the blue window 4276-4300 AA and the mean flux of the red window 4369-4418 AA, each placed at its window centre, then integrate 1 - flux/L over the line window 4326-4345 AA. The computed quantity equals -2.0 AA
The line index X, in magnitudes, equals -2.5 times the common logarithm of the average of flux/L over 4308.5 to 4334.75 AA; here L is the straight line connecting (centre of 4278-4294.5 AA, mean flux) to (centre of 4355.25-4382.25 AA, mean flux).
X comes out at -0.069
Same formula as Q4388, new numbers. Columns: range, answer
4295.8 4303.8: 18.2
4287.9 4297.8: 17.4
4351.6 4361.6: 23.8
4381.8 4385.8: 16.1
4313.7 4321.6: 20.5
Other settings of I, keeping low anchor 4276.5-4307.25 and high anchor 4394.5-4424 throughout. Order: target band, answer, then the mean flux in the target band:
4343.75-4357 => -0.7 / 24.6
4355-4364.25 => -0.3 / 24.9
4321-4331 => -0.9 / 23.4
